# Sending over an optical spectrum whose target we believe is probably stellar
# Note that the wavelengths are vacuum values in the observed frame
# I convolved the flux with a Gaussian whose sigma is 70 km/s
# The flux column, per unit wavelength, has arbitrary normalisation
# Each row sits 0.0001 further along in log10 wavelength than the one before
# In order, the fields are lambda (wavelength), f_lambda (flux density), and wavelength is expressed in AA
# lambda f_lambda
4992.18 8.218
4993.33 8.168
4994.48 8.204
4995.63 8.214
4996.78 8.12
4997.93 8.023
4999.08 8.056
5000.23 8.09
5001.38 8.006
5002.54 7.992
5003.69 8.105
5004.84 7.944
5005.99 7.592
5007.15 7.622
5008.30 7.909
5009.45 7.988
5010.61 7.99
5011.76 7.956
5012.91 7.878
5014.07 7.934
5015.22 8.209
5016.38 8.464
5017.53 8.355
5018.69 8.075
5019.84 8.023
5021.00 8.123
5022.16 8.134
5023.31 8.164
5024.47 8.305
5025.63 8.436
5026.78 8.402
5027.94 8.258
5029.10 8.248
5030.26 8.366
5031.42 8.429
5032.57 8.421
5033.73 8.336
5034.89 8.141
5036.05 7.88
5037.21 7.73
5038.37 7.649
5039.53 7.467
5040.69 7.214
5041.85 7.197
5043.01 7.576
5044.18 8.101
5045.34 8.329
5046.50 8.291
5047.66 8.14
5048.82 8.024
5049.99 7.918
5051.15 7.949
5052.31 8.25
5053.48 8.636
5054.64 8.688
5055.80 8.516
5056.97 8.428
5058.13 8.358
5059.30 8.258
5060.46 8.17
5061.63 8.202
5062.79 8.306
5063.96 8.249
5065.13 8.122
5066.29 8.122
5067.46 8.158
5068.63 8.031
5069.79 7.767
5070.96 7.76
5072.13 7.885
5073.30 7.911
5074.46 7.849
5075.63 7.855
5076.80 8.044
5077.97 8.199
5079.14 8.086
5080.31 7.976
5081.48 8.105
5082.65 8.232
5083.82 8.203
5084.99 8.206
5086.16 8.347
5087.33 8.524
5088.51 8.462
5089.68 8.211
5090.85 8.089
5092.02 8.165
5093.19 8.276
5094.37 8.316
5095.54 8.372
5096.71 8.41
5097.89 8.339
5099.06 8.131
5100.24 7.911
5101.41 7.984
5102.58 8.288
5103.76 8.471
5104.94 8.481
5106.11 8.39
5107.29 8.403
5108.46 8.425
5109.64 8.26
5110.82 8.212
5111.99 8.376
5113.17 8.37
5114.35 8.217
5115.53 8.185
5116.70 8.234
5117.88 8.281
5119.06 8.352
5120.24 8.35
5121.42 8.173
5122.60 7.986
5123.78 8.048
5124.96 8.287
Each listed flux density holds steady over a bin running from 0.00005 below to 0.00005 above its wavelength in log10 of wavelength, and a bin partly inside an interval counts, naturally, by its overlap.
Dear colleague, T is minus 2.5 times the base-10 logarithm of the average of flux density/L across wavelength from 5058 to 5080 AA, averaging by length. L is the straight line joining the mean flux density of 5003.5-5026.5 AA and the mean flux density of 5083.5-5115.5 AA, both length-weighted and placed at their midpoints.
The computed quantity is 0.02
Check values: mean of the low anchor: 8.07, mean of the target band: 8.06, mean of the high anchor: 8.29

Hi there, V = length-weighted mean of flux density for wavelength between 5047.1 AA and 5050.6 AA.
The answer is 8.02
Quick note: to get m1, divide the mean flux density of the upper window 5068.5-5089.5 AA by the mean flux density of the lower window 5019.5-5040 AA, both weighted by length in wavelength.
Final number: 0.99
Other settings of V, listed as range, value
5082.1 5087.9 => 8.31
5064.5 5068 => 8.13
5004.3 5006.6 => 7.75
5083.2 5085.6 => 8.21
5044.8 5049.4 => 8.21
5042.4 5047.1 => 8.07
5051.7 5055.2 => 8.52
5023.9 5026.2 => 8.36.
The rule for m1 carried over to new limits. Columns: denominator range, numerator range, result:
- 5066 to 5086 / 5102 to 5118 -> 1.04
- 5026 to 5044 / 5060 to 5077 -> 1.01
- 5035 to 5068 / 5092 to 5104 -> 1.02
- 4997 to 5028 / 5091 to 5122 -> 1.03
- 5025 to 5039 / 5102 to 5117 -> 1.02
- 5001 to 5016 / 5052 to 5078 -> 1.03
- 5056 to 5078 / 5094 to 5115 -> 1.03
